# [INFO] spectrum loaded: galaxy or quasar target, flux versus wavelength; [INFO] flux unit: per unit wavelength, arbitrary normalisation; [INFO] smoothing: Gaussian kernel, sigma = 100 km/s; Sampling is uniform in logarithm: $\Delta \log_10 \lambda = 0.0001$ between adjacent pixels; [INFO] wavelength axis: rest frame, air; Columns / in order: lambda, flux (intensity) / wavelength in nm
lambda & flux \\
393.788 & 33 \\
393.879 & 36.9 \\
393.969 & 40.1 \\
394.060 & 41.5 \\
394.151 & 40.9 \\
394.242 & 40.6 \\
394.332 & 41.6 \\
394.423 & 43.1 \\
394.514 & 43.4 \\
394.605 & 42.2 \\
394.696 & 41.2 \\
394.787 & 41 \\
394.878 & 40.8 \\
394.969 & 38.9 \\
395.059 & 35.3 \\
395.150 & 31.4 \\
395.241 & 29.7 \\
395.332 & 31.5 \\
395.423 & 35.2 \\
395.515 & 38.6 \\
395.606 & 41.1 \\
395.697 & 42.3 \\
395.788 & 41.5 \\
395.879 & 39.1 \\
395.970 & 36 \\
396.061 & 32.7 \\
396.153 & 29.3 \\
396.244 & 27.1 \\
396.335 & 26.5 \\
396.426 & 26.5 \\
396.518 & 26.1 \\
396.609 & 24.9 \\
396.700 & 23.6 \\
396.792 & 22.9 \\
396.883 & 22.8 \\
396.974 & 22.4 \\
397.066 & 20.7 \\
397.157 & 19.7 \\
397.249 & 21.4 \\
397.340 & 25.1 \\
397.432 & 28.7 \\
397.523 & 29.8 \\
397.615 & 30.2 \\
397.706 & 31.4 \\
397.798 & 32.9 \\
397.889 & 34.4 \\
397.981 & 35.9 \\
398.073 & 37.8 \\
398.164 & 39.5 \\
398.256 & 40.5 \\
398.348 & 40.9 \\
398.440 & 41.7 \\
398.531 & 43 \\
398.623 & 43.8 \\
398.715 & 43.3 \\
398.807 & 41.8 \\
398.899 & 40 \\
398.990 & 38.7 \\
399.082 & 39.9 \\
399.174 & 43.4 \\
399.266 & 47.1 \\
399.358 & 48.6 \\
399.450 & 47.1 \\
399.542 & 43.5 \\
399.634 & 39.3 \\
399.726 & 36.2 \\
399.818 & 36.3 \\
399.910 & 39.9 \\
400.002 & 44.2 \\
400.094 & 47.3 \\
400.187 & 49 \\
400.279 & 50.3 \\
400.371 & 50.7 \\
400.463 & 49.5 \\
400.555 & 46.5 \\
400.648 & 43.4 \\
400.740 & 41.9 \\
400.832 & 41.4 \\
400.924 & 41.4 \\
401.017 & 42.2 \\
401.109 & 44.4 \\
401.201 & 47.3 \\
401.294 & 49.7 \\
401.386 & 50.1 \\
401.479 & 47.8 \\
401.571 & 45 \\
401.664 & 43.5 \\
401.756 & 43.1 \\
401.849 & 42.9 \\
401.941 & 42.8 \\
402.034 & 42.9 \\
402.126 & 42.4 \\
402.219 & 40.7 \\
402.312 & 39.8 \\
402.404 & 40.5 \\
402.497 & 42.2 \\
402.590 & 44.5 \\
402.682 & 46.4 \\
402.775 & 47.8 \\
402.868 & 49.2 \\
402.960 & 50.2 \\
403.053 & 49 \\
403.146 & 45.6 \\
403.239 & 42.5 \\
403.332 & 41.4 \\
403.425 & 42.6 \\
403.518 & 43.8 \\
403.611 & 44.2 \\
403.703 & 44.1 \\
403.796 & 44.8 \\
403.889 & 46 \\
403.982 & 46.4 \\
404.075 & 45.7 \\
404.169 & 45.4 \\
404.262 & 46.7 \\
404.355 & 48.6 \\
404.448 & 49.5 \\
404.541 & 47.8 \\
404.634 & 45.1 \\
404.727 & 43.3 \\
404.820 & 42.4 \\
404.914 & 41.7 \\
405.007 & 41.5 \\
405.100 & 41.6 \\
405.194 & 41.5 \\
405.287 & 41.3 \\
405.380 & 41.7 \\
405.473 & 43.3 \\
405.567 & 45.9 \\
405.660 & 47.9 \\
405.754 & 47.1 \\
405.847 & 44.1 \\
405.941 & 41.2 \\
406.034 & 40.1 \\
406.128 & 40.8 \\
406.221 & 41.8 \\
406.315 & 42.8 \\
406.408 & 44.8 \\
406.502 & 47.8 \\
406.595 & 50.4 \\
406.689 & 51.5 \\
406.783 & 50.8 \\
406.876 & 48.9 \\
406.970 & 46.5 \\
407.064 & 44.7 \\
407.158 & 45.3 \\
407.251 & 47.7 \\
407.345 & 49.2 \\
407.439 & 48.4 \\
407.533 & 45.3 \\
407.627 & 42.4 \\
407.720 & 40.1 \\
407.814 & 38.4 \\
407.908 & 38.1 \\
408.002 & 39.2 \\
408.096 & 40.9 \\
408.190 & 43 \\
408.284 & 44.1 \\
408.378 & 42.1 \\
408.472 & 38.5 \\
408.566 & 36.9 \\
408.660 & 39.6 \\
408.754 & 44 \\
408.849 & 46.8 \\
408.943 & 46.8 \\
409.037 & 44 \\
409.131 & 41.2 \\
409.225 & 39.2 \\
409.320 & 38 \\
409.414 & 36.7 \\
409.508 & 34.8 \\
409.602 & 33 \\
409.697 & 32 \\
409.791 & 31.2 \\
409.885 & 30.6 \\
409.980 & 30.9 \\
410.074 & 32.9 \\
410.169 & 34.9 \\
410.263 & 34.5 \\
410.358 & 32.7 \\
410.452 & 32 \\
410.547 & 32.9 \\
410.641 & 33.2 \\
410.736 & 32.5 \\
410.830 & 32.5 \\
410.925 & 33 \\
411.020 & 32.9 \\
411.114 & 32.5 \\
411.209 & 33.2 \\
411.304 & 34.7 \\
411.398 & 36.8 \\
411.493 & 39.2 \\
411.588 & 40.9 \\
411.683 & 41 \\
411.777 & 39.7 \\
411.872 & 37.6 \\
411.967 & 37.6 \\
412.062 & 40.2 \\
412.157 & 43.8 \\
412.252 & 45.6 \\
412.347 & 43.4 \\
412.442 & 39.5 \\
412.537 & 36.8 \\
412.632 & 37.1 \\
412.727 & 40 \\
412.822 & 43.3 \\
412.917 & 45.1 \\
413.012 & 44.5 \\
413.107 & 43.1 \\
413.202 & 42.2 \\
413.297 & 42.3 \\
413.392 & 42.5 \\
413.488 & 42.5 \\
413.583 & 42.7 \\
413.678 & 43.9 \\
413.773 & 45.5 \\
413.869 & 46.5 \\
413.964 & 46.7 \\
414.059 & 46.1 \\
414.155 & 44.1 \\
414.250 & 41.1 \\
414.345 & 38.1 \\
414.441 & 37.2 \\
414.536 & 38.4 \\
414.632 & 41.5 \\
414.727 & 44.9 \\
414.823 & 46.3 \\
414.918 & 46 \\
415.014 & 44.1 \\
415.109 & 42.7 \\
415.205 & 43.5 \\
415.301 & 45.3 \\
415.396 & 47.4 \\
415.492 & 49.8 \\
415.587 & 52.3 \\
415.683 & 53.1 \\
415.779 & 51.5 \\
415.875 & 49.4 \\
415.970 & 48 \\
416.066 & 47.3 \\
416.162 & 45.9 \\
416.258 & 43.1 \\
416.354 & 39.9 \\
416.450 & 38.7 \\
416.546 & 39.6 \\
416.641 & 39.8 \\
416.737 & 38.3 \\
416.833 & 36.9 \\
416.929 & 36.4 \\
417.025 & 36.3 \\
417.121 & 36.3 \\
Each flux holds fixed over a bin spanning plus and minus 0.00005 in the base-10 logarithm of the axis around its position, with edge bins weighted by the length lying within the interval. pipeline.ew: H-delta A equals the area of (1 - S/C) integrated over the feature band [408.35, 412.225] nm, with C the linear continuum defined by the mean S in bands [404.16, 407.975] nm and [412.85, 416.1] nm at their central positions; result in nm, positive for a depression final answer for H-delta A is 0.69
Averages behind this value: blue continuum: 44.7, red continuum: 44.9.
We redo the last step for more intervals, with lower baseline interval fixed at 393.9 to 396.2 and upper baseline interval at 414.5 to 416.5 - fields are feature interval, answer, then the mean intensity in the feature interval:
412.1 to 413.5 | 0.08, 42.1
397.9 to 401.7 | -0.32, 43.4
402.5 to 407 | -0.36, 45.1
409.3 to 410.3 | 0.23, 33.5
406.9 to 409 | -0.01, 43.1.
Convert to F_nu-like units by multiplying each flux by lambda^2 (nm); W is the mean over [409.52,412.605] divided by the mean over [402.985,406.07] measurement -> 0.8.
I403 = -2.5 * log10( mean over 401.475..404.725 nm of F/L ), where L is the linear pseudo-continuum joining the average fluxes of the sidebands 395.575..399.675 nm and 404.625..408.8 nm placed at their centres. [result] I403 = -0.12 mag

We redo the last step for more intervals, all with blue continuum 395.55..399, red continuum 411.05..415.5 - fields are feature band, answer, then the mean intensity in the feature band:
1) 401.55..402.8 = -0.21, 43.1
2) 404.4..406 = -0.18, 43.9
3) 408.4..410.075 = 0.05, 37.8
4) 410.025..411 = 0.21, 33.1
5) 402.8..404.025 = -0.25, 45.4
